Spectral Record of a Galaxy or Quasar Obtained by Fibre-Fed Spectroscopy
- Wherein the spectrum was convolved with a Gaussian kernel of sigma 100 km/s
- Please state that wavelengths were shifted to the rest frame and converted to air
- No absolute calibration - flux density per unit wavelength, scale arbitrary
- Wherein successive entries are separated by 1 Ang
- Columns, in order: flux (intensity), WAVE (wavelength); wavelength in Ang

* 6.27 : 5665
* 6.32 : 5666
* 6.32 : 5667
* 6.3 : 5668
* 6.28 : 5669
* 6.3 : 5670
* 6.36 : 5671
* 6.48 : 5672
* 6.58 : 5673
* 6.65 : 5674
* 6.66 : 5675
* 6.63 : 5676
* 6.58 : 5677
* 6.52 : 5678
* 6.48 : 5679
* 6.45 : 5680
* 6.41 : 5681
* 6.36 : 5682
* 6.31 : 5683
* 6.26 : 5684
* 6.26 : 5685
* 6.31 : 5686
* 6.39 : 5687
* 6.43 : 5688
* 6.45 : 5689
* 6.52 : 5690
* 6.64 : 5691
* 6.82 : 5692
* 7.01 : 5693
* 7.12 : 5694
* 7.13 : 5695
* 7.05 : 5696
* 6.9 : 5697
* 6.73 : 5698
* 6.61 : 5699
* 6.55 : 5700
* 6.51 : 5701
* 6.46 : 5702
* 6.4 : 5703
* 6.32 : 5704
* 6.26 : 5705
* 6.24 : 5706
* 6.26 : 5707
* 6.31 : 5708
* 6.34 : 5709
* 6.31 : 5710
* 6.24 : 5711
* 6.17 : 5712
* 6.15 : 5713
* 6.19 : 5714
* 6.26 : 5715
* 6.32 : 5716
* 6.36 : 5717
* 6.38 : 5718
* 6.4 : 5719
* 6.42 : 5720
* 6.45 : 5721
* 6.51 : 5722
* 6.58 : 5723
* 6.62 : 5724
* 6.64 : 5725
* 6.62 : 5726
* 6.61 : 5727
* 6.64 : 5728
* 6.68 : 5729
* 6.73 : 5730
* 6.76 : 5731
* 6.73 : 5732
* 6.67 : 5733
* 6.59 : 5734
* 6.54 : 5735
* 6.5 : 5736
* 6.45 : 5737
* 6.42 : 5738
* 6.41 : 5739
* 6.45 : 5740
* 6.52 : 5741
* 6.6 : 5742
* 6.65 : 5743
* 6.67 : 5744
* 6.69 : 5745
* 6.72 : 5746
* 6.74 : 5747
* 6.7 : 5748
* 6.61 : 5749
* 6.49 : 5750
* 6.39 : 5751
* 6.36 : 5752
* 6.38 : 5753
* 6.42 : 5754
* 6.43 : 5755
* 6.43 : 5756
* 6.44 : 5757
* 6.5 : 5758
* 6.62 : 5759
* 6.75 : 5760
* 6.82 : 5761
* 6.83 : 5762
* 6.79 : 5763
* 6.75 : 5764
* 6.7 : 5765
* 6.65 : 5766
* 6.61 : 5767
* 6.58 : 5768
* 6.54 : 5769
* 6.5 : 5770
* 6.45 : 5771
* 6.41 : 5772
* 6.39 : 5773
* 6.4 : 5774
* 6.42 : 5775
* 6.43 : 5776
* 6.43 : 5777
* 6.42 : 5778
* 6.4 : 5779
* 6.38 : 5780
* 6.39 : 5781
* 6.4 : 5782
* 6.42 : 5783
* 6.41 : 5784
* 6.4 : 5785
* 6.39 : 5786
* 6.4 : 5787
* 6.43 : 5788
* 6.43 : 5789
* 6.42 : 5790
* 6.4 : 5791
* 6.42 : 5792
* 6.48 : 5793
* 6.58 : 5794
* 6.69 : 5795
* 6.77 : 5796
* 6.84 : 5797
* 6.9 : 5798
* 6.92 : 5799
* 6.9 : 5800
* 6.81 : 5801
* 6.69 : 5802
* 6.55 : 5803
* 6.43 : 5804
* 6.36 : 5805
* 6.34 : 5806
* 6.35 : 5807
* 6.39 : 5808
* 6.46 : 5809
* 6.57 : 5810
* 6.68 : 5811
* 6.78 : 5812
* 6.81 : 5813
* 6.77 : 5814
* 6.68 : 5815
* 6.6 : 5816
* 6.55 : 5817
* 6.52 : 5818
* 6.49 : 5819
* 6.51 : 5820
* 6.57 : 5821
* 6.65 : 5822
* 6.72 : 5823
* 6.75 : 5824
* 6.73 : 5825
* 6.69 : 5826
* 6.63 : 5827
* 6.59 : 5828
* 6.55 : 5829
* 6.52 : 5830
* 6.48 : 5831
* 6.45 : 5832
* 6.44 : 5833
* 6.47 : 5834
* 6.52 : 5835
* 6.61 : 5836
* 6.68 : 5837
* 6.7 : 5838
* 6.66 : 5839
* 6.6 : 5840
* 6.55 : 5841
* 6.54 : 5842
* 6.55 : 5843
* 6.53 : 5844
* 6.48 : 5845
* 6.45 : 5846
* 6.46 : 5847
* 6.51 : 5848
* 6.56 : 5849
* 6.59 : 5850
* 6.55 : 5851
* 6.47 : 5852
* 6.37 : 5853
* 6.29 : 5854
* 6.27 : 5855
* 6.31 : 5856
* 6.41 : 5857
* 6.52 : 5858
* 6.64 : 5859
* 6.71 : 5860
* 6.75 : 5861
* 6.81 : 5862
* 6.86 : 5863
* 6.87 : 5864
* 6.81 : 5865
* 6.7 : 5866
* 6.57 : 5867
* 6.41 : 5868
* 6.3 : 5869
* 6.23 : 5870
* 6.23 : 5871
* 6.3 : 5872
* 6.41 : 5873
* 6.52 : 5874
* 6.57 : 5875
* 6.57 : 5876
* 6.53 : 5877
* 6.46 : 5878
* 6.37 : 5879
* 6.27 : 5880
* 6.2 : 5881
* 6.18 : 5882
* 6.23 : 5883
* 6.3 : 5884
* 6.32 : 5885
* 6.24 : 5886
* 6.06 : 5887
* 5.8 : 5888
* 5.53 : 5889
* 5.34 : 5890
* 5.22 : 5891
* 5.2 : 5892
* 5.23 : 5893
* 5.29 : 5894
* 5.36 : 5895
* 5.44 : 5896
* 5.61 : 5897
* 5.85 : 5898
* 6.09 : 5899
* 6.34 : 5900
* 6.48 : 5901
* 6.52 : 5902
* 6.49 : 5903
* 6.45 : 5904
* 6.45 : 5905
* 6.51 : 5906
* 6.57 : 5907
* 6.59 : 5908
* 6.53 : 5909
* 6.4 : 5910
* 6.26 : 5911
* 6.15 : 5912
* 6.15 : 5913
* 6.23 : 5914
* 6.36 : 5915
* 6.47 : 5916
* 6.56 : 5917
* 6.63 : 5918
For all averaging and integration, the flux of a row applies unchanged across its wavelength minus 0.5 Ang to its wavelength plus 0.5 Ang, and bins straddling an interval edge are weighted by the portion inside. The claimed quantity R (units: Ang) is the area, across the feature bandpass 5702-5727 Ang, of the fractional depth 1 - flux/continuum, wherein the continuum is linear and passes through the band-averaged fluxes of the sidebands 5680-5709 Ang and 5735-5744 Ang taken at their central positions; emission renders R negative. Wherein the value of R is 0.6 Ang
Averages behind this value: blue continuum 6.53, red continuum 6.51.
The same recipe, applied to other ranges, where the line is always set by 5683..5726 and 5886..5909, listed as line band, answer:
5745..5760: -0.4 Ang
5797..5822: -1.7 Ang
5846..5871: -2.0 Ang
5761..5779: -0.7 Ang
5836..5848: -0.9 Ang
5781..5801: -1.0 Ang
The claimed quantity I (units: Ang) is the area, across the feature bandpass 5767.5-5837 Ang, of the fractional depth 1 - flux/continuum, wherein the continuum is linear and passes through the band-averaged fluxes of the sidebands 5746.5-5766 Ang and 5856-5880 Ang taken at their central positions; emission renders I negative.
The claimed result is 0.2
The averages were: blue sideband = 6.59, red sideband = 6.54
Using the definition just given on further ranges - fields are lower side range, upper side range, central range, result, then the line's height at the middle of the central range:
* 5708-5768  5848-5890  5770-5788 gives 0.2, 6.49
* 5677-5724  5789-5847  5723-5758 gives -0.3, 6.51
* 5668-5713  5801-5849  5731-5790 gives 0.1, 6.53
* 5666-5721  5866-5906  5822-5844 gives -1.4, 6.21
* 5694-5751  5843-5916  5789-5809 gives -0.5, 6.41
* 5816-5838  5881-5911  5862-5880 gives -0.8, 6.23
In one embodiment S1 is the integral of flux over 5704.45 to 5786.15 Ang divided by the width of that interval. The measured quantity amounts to 6.5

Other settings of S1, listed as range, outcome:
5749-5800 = 6.53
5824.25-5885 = 6.51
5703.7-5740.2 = 6.45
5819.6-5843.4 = 6.59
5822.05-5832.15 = 6.62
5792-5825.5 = 6.63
